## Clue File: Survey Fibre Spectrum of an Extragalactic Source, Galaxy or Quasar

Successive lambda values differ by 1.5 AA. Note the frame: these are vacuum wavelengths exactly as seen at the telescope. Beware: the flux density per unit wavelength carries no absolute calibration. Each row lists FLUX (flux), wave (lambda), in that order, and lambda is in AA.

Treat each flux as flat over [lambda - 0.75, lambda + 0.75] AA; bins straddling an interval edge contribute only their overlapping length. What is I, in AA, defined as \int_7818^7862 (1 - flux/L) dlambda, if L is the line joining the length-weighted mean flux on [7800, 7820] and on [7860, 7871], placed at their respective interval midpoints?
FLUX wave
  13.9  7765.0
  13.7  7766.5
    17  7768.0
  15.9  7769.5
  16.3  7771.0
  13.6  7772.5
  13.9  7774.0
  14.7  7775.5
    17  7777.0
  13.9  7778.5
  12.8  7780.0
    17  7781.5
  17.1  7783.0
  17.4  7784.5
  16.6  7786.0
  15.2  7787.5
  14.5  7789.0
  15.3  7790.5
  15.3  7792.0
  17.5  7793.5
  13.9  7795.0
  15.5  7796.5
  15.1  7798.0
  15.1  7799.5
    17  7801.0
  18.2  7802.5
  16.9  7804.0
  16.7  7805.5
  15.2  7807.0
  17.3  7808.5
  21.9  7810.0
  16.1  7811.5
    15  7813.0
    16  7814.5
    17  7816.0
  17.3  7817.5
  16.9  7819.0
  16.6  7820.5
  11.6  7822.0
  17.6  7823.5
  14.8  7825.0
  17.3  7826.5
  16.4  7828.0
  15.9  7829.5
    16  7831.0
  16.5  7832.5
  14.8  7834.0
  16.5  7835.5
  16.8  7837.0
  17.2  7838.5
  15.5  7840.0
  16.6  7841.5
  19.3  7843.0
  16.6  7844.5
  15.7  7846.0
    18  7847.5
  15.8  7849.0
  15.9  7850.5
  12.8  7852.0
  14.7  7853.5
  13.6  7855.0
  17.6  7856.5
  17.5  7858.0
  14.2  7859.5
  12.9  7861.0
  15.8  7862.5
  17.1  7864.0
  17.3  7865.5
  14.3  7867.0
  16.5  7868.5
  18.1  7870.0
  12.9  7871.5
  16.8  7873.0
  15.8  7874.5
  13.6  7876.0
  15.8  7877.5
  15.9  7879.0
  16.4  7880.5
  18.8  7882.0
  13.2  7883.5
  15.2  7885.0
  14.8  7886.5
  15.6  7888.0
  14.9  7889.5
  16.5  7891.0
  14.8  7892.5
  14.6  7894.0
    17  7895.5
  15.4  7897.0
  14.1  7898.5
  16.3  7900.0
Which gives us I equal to 1.29 AA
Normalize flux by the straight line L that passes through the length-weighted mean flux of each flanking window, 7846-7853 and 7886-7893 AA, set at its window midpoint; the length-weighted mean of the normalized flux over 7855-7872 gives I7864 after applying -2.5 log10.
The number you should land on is -0.02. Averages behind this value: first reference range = 15.6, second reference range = 15.4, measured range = 15.8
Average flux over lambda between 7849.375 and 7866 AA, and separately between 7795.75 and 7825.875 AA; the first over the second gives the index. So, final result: 0.9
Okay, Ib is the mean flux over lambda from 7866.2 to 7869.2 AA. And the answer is 15.4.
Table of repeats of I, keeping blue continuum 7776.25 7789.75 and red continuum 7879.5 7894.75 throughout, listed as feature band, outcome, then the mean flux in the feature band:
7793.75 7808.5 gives -0.4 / 16.1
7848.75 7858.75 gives 0.1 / 15.4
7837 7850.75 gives -1.0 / 16.8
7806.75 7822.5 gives -0.9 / 16.6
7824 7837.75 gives -0.5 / 16.1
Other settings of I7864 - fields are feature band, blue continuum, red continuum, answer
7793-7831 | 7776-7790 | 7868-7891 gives -0.04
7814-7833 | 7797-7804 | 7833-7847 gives 0.02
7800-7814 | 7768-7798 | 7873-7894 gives -0.11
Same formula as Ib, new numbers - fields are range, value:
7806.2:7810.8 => 18.1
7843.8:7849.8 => 16.5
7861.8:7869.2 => 16.2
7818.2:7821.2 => 16.8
